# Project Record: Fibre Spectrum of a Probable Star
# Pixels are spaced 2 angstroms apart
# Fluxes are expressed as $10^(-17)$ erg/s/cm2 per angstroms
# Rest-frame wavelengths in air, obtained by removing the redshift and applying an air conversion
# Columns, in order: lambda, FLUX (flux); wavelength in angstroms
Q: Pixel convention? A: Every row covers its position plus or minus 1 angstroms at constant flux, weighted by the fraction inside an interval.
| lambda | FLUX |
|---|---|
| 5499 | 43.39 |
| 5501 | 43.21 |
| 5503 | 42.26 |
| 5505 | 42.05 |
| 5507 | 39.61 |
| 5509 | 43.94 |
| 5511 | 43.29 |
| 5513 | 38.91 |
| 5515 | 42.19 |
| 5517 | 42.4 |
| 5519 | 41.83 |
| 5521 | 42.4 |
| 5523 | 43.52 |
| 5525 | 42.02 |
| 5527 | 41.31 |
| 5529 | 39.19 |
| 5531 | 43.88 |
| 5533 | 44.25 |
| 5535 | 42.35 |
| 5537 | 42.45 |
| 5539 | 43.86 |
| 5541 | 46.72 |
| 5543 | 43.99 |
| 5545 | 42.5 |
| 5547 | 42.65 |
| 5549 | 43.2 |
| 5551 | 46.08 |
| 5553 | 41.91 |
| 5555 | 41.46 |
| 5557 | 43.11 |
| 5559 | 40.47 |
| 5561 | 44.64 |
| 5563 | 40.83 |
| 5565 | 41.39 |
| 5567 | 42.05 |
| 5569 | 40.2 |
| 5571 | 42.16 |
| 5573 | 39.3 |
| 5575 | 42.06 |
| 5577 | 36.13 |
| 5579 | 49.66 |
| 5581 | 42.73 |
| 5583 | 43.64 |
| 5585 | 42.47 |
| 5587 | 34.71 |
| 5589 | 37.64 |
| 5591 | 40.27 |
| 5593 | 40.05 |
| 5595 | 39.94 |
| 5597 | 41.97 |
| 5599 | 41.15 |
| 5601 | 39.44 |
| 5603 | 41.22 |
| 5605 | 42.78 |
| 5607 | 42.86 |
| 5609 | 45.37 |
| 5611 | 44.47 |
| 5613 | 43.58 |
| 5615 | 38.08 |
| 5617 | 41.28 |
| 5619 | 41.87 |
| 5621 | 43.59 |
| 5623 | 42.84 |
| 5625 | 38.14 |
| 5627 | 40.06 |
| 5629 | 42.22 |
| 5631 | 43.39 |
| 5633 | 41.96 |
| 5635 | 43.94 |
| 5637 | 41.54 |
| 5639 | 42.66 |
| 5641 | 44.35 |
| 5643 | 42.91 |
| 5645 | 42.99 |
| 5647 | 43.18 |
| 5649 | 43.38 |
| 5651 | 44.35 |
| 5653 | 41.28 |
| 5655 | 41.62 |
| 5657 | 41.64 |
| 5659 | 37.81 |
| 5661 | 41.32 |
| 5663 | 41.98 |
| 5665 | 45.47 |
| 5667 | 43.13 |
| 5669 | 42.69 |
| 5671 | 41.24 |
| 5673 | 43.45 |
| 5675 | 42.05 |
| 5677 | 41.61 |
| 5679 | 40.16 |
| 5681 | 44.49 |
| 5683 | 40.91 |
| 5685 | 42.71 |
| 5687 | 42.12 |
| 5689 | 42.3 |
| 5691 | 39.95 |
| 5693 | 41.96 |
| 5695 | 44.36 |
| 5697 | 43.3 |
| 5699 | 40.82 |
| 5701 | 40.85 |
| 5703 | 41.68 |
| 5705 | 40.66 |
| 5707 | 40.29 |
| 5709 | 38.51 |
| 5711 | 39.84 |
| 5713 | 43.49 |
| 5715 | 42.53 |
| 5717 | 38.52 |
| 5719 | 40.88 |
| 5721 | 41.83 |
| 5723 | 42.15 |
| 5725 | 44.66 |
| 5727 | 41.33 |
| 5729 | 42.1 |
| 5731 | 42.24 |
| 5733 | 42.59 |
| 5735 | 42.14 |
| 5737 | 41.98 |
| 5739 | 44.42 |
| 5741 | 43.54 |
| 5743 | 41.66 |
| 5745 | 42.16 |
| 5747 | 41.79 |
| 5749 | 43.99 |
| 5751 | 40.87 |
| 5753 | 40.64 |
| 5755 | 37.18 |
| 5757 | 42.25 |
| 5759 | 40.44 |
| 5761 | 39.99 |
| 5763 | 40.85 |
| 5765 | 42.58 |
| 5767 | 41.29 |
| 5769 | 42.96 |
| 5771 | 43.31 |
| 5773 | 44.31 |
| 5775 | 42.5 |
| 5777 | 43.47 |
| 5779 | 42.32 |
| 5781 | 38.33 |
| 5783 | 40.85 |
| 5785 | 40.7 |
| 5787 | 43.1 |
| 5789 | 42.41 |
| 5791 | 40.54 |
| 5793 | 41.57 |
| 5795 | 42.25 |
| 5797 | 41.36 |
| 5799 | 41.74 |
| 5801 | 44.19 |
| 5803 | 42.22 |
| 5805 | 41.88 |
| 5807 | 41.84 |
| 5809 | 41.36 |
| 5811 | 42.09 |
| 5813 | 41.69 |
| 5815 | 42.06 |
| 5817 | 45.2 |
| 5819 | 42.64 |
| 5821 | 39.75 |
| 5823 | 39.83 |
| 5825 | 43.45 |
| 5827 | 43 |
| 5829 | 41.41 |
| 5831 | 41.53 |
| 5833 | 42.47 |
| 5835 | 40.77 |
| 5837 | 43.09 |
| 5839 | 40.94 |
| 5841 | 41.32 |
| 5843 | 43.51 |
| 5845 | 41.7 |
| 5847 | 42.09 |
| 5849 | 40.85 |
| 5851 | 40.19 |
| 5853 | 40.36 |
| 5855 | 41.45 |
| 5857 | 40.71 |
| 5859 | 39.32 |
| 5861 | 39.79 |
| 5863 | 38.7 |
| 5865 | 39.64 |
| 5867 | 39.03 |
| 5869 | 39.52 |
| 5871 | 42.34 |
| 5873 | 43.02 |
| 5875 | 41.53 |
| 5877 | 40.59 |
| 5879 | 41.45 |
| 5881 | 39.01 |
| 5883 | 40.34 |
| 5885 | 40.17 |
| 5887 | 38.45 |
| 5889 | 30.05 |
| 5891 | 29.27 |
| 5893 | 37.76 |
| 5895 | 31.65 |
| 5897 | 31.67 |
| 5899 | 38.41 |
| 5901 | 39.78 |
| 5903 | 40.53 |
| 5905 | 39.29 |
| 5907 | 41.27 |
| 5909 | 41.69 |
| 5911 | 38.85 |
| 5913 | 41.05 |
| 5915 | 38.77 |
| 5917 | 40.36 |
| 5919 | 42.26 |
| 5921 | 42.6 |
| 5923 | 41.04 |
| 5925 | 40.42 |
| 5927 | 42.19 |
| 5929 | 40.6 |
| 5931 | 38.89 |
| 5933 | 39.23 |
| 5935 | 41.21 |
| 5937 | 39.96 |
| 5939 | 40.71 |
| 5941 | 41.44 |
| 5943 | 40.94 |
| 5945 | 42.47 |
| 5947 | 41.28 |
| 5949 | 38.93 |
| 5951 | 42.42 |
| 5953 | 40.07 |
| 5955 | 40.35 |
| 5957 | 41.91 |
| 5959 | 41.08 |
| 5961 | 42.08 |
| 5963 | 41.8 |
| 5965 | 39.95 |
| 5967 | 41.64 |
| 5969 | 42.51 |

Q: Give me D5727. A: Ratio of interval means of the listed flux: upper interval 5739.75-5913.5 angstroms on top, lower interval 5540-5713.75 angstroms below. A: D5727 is 0.97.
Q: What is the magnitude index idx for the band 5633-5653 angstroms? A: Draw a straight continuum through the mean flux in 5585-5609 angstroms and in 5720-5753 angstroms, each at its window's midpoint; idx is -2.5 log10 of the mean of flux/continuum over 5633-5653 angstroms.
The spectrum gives -0.05 mag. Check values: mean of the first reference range 40.5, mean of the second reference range 42.4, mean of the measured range 43.1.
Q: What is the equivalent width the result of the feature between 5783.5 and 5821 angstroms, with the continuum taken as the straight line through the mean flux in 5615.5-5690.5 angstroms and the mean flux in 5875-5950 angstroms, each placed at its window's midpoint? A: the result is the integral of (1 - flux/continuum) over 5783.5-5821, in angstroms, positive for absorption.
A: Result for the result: -1.4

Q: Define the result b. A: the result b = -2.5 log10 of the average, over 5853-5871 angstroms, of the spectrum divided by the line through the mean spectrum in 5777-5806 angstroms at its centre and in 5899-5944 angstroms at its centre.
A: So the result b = 0.03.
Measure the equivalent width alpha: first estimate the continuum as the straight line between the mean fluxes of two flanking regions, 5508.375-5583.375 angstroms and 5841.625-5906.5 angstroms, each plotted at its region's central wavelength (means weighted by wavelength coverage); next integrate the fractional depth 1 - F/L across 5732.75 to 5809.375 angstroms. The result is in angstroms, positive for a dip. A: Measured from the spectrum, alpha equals -3.2 angstroms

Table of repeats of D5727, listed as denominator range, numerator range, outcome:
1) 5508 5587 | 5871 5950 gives 0.93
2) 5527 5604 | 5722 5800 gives 1.00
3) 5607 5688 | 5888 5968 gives 0.94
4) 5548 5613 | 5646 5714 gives 1.00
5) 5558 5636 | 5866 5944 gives 0.95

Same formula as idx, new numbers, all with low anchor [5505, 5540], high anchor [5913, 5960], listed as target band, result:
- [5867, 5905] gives 0.08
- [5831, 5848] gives -0.02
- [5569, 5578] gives 0.06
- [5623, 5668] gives -0.01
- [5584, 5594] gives 0.08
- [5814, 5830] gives -0.02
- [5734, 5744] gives -0.03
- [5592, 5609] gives 0.01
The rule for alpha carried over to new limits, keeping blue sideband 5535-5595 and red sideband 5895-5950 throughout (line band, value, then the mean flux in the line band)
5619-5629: 0.1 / 41.3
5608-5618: -0.2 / 42.6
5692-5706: -0.2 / 41.9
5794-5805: -0.4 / 42.3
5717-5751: -1.0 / 42.3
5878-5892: 1.1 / 37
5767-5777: -0.5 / 43.1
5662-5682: -0.6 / 42.6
